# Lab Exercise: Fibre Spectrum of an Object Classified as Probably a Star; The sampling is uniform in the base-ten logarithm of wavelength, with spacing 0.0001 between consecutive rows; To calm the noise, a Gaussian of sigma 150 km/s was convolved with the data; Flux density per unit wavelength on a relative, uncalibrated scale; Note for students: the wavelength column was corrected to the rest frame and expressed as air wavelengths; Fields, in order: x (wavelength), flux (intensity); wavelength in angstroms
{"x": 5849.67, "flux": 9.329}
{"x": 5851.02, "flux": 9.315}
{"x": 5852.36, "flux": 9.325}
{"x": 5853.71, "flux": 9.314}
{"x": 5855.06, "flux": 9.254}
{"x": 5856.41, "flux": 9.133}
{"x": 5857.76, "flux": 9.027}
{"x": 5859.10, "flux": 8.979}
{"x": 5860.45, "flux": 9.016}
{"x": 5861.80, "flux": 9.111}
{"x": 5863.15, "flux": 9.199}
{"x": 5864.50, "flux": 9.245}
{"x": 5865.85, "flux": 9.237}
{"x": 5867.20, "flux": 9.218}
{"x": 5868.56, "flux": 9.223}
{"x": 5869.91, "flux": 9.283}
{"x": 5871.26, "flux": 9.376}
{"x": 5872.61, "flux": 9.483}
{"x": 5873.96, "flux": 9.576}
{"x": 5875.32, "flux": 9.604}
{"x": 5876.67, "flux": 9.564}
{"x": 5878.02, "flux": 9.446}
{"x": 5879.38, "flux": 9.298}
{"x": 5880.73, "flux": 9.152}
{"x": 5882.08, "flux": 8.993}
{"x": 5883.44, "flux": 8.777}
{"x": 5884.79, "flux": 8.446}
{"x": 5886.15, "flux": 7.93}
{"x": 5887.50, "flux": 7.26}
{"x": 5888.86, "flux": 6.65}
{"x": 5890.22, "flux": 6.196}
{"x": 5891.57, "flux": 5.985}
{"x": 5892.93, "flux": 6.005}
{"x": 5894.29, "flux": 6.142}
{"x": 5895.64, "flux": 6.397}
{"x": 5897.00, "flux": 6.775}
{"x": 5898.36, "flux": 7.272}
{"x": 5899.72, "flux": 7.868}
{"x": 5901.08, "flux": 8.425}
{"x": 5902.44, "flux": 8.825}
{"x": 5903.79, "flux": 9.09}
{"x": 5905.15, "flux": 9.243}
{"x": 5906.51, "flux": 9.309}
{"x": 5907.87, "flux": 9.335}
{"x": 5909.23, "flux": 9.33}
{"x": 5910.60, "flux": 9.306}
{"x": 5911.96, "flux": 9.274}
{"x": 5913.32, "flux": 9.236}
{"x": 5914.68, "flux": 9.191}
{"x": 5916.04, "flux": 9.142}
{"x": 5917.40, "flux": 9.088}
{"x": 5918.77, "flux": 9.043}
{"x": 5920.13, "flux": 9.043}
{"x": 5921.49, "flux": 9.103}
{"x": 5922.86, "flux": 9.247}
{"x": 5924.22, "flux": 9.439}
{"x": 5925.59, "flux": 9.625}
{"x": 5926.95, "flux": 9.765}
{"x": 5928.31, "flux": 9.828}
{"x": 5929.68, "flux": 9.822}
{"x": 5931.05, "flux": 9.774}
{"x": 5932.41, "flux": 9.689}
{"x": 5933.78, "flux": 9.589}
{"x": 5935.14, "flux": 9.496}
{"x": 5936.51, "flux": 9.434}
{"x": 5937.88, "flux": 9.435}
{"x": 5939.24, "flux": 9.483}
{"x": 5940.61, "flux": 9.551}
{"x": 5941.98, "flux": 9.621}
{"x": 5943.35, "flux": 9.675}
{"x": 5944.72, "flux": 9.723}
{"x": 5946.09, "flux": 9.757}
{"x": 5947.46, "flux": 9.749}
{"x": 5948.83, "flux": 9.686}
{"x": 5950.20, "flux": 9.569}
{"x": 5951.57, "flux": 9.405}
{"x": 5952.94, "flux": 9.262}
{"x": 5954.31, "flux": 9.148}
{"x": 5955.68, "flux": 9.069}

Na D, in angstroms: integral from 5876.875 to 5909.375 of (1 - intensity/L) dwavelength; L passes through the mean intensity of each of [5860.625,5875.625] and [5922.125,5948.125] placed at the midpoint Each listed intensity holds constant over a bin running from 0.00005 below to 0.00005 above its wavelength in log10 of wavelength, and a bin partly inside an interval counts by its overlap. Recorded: 4.9 angstroms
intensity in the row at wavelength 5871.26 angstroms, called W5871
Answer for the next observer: 9.376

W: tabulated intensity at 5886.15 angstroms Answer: 7.93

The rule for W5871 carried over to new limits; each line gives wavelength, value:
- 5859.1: 8.979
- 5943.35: 9.675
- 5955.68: 9.069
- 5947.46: 9.749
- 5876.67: 9.564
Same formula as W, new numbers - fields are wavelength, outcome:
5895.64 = 6.397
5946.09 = 9.757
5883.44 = 8.777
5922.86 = 9.247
